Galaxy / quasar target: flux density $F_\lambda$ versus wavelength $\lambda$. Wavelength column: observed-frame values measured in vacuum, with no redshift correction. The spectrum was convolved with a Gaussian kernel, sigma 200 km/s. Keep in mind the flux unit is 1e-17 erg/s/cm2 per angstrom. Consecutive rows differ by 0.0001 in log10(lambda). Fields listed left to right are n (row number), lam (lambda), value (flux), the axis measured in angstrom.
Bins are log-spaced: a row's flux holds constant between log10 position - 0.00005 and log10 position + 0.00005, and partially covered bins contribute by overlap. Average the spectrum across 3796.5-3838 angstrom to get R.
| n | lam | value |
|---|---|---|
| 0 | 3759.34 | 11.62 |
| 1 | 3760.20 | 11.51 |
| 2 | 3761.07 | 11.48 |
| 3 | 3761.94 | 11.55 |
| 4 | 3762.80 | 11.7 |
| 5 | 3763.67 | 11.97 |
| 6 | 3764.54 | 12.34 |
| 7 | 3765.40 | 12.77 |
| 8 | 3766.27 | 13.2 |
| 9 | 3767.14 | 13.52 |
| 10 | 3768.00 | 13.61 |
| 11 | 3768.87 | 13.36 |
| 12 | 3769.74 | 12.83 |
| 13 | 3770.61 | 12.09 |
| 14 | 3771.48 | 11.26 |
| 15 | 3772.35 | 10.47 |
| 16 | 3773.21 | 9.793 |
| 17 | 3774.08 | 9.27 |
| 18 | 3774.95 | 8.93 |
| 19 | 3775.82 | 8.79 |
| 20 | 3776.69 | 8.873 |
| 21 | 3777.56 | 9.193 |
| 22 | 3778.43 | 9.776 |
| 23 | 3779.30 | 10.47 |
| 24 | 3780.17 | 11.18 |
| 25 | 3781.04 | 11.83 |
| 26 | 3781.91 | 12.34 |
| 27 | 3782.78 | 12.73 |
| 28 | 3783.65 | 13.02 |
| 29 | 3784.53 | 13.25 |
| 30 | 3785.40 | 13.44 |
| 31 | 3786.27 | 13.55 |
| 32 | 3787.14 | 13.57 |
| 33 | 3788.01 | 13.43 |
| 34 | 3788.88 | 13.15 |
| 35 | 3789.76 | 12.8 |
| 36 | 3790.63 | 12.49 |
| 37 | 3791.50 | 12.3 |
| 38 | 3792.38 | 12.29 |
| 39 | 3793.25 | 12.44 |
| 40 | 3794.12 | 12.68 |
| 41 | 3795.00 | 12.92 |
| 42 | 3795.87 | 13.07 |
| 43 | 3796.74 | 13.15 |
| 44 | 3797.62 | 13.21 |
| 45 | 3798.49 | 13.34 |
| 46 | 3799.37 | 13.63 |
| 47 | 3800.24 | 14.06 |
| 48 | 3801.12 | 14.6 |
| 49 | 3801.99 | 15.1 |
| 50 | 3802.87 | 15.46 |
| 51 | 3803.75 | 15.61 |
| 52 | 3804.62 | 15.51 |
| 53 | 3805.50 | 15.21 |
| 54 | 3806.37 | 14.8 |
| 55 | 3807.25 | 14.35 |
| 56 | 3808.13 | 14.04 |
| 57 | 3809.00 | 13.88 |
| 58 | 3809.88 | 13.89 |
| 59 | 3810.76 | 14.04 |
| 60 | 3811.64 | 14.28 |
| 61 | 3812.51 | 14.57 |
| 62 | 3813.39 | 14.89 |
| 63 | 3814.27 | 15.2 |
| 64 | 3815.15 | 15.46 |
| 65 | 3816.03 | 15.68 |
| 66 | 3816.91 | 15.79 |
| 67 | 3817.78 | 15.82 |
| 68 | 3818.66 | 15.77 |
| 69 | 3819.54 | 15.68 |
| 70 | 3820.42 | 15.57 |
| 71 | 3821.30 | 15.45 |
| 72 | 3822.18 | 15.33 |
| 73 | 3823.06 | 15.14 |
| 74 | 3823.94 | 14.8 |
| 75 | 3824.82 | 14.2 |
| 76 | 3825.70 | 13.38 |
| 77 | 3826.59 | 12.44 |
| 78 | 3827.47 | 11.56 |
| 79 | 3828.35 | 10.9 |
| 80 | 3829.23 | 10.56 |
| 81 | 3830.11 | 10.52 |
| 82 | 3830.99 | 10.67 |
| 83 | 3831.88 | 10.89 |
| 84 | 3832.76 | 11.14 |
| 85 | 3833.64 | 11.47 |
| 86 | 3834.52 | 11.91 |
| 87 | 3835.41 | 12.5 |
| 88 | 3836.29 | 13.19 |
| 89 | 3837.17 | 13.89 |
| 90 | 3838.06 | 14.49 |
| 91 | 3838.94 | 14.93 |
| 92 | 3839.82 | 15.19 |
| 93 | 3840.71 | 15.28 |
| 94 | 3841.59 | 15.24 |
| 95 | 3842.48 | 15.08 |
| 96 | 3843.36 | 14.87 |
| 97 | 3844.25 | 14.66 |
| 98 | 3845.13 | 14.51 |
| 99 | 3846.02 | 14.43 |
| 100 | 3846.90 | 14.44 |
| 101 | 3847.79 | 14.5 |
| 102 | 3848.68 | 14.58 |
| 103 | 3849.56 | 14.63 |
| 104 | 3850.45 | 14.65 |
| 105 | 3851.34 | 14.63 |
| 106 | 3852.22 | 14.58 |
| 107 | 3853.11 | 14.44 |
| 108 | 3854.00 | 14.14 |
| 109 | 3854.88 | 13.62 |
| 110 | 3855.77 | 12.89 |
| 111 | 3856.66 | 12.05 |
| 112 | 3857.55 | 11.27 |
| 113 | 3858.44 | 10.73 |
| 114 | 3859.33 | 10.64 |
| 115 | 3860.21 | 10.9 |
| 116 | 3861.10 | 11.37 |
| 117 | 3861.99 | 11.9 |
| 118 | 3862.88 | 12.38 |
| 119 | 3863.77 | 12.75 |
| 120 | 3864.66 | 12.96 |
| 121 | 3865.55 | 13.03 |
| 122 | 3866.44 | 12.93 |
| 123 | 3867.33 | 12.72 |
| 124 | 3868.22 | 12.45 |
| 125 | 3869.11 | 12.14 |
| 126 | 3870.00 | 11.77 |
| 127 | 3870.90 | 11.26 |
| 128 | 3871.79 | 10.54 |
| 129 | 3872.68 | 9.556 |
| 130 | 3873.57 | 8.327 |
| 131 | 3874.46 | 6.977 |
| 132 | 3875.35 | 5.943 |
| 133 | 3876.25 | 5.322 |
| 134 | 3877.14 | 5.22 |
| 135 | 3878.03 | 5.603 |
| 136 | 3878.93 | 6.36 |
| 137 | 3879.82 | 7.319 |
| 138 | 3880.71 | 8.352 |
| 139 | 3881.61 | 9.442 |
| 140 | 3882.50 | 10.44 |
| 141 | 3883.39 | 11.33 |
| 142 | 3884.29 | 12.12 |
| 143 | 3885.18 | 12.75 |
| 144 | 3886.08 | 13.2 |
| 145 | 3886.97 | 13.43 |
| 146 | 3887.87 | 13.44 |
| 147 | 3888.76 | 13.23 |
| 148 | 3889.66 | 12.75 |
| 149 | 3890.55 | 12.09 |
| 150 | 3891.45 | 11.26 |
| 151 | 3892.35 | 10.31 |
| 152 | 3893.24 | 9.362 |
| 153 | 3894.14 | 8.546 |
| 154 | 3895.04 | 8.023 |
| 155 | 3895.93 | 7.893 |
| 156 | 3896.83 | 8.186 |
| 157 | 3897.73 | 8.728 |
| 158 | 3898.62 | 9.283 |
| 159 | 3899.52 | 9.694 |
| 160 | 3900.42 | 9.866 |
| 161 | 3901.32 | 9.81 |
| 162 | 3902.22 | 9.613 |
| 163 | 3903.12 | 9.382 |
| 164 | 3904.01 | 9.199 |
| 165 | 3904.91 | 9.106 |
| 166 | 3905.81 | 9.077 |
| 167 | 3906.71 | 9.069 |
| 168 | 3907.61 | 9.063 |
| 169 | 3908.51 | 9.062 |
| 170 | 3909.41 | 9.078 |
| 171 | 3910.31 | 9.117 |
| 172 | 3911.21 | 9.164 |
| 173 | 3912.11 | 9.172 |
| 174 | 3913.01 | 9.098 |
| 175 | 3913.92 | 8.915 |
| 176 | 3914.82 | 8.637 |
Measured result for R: 13.9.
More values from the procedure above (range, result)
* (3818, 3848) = 13.7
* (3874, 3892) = 9.83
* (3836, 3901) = 11.6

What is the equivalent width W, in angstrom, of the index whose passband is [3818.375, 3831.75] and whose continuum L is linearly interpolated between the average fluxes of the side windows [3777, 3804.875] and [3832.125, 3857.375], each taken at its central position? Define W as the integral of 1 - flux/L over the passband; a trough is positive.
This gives 0.2 angstrom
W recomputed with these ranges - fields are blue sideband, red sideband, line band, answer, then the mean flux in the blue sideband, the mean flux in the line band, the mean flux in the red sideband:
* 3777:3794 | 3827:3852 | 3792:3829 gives -4.2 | 12.3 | 14.3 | 13.4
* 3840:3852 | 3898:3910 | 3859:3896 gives 4.0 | 14.7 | 10.5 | 9.32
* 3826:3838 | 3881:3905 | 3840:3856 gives -4.4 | 11.8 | 14.5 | 10.5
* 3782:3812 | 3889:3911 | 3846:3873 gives -3.8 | 13.7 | 12.7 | 9.51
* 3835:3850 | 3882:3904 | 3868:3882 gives 4.1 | 14.5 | 8.46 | 10.6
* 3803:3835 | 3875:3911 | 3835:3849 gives -2.2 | 13.9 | 14.5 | 9.53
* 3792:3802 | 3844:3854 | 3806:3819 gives -1.1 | 13.3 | 14.8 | 14.5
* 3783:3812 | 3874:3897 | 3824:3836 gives 0.4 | 13.7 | 11.8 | 9.59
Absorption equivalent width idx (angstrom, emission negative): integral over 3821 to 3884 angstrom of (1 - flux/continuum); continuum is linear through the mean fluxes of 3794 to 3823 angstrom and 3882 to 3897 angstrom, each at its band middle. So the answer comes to 3.4 angstrom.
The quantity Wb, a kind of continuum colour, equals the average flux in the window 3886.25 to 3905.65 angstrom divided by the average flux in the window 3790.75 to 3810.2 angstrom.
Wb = 0.7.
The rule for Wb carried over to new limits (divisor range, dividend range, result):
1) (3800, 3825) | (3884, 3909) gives 0.68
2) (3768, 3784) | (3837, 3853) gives 1.34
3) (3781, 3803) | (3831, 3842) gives 1.00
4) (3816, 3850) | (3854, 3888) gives 0.77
